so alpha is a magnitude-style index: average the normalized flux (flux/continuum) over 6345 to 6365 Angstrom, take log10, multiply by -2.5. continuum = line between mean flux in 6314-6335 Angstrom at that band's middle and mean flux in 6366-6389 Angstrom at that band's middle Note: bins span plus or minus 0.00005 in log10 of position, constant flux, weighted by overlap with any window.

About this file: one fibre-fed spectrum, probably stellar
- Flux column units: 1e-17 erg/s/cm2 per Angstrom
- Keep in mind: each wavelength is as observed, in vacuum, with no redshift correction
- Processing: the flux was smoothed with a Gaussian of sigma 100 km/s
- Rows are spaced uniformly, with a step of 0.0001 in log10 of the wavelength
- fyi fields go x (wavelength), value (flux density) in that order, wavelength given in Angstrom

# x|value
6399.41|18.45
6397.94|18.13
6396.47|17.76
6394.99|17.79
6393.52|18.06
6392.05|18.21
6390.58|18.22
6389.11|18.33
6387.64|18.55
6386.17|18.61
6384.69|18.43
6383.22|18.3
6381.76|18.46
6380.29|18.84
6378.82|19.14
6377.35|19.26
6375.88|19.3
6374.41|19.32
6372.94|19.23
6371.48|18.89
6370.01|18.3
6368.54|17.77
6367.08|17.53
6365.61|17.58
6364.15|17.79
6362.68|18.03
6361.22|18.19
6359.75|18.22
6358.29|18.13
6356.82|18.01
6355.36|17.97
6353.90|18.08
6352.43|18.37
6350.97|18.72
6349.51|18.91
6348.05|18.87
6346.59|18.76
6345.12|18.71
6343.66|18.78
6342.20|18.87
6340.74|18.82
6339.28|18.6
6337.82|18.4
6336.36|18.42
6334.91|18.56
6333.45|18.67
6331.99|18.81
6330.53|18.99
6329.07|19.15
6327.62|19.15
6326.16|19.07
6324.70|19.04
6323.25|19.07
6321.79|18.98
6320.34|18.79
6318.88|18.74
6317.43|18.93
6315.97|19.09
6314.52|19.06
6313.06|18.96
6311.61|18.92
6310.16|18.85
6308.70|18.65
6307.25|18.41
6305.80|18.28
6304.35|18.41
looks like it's 0.03 mag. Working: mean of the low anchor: 18.9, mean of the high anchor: 18.6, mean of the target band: 18.3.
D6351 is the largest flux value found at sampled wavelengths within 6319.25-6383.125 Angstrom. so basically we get 19.32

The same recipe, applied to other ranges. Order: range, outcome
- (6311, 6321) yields 19.09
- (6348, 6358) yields 18.91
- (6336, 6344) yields 18.87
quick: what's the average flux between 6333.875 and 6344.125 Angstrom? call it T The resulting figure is 18.6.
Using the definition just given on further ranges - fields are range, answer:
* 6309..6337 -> 18.9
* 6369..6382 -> 19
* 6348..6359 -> 18.4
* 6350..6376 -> 18.3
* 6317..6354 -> 18.8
